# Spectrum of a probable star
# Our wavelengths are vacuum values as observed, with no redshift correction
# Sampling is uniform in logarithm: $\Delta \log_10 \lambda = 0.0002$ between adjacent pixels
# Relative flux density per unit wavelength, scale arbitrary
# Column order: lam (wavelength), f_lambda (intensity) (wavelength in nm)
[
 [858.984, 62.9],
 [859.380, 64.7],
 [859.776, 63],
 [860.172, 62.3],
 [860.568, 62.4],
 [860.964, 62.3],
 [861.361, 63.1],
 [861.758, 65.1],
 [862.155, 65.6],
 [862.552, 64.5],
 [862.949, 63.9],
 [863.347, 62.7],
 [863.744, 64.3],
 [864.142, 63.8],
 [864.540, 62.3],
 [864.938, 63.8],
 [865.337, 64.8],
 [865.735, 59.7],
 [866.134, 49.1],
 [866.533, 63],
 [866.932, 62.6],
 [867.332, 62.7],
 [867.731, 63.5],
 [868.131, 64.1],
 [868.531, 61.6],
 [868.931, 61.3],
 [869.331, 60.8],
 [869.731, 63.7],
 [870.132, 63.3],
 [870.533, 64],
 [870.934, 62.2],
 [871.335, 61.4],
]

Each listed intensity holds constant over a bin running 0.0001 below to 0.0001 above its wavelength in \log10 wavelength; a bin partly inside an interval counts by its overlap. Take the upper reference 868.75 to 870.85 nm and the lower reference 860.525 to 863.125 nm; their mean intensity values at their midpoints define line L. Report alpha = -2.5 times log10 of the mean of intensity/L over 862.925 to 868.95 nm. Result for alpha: 0.02 mag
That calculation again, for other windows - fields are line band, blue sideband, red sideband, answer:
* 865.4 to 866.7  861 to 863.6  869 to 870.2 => 0.09 mag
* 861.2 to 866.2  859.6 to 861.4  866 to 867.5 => -0.03 mag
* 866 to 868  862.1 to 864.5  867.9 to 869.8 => 0.04 mag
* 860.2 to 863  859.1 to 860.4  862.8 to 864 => -0.01 mag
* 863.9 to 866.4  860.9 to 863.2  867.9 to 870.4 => 0.05 mag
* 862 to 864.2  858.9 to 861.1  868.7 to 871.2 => -0.02 mag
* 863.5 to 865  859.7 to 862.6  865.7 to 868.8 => -0.02 mag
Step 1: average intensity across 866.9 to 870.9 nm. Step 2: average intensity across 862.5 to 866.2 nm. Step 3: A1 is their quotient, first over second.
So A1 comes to 1.01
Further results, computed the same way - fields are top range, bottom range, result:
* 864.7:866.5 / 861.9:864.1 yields 0.93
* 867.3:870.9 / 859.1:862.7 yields 0.99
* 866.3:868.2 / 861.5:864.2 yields 0.98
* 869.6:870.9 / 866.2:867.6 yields 1.03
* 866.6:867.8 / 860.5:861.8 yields 1.00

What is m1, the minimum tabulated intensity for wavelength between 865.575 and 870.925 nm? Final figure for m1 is 49.1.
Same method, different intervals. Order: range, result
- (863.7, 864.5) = 63.8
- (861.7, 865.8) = 59.7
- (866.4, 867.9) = 62.6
